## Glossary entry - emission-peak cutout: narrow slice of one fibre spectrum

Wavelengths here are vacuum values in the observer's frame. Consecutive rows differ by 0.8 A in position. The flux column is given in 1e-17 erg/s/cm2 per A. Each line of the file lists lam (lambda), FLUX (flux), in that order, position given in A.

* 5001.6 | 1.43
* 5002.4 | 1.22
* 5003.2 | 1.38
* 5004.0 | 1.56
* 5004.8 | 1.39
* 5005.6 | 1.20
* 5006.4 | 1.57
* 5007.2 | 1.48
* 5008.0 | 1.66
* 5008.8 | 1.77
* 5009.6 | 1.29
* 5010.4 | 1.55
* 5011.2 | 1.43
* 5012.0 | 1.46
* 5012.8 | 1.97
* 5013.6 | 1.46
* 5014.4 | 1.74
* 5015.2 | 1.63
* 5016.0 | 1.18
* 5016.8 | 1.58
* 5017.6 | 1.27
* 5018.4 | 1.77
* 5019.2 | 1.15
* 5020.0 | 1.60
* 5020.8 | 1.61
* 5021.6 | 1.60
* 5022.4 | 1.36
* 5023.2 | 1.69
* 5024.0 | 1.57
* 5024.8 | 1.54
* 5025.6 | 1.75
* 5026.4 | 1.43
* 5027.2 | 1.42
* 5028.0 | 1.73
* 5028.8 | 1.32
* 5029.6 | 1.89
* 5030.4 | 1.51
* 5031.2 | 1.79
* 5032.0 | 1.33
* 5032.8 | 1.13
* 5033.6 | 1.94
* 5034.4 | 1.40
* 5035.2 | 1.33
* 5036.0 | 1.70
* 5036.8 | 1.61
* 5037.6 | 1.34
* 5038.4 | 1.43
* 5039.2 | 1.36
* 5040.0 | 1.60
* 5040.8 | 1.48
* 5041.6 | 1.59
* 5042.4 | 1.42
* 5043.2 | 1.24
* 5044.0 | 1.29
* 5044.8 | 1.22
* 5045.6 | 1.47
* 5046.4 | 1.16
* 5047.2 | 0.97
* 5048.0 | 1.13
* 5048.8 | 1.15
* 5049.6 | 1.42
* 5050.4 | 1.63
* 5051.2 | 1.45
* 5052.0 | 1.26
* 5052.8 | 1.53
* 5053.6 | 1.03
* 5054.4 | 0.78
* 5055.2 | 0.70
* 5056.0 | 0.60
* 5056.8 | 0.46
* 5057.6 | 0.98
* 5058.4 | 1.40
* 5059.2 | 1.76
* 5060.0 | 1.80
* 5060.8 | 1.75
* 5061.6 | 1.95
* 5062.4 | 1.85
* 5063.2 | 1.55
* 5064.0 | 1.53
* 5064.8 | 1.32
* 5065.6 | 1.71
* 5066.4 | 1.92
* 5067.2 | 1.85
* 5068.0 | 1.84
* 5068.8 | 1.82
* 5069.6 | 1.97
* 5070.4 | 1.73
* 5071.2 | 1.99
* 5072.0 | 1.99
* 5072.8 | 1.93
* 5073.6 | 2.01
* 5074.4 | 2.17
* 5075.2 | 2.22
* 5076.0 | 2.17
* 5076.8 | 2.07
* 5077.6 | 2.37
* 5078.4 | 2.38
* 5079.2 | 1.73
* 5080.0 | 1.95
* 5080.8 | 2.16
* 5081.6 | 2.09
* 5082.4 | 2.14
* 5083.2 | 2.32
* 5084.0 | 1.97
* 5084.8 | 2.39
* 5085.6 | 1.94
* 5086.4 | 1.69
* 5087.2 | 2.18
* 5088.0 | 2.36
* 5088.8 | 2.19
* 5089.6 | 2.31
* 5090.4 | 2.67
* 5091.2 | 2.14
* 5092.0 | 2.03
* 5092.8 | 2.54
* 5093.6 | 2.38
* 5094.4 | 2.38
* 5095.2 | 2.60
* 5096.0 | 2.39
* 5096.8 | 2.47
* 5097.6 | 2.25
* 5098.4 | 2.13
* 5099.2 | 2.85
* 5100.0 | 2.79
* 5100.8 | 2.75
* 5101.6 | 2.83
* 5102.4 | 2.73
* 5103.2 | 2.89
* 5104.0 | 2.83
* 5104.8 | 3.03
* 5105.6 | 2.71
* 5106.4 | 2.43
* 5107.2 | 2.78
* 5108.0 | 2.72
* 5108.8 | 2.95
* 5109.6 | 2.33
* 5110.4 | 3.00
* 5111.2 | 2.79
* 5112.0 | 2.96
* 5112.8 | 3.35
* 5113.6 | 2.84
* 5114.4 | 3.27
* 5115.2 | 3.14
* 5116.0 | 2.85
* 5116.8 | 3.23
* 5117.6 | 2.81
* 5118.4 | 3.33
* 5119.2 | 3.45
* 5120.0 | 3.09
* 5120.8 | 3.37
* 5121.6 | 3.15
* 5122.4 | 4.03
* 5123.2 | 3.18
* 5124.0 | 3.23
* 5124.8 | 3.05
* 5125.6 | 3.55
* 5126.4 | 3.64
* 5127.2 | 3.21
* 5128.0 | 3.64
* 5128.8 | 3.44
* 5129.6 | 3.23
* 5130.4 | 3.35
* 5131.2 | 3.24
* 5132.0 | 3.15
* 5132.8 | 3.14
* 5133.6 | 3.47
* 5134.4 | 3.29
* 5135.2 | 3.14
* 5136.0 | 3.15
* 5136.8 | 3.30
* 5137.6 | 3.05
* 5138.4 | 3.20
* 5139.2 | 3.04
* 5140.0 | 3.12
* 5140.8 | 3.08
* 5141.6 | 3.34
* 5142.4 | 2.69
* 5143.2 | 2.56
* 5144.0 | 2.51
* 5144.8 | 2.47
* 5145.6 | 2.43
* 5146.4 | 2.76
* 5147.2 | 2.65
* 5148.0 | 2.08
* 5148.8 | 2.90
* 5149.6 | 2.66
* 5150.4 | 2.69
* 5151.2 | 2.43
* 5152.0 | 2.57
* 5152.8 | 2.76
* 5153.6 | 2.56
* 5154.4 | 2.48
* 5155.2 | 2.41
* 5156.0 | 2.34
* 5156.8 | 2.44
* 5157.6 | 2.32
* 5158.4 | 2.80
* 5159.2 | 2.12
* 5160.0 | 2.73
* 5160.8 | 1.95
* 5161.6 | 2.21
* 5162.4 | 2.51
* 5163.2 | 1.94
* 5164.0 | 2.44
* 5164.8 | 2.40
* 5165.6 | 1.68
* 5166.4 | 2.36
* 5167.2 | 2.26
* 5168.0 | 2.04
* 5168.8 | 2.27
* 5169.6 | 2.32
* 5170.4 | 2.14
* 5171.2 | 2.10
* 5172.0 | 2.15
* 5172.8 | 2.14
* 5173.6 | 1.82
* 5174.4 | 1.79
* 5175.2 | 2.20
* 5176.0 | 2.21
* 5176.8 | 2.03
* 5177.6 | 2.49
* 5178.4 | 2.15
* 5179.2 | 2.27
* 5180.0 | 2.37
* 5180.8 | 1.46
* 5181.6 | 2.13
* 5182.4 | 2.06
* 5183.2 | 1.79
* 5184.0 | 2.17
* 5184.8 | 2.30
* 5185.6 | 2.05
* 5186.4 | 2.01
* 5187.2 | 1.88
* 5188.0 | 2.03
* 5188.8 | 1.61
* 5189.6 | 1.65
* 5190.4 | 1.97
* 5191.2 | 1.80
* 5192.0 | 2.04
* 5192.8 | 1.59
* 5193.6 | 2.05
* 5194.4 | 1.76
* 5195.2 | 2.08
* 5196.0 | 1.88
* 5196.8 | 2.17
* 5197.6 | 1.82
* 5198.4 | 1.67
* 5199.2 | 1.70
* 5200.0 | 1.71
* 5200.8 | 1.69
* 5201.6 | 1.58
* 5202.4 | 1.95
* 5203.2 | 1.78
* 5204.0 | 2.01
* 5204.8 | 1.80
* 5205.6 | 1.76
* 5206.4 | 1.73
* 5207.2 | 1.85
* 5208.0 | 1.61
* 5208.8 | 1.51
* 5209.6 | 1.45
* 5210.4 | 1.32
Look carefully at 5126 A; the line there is C IV 1549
